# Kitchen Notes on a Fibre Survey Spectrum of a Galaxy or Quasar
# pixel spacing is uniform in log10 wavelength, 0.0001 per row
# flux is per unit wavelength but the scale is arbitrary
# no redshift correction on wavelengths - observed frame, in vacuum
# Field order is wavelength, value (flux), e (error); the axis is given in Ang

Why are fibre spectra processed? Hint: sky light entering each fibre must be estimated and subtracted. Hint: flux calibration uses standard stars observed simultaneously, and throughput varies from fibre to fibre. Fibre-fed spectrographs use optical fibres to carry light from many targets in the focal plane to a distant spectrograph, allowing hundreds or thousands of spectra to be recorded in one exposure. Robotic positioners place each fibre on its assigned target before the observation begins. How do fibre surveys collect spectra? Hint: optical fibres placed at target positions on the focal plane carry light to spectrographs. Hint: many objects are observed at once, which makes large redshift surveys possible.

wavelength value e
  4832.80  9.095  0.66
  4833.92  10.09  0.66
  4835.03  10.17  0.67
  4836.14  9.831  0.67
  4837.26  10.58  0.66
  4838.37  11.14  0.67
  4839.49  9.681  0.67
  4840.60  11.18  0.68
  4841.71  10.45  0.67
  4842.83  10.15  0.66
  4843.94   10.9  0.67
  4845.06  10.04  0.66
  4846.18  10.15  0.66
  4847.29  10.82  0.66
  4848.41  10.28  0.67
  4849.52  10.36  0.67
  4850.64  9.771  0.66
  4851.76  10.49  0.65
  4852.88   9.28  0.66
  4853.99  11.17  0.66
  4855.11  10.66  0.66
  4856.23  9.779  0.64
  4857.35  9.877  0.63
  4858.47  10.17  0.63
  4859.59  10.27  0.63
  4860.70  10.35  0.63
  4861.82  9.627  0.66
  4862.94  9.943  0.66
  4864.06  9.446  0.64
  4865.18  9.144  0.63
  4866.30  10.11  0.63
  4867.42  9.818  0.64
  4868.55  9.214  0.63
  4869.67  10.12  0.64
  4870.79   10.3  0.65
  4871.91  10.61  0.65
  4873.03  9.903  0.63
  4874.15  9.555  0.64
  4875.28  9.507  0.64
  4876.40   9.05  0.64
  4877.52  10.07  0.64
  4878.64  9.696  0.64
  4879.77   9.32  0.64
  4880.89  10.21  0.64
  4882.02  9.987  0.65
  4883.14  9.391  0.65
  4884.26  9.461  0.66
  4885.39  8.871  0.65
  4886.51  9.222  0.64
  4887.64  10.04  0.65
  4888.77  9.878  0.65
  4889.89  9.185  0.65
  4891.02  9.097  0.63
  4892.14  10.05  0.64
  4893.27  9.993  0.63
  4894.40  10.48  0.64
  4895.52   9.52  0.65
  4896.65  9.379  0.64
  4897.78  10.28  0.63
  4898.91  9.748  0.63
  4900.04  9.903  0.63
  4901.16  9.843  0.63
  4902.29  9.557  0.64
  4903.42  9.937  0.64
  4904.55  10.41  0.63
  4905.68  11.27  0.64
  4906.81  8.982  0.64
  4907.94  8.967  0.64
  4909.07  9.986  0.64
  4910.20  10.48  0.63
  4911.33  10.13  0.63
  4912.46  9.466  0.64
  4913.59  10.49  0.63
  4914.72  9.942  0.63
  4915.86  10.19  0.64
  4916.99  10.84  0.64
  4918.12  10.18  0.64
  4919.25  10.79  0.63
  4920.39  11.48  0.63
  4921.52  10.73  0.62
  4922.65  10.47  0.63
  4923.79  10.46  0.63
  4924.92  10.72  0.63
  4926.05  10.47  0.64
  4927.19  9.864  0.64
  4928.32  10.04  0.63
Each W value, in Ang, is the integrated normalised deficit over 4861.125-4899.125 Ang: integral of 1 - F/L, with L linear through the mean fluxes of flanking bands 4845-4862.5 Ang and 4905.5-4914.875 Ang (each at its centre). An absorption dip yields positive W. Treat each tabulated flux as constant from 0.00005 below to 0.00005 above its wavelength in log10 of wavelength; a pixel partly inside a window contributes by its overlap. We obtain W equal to 1.3 Ang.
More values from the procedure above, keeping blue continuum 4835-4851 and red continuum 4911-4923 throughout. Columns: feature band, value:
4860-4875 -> 0.8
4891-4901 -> 0.5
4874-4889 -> 1.2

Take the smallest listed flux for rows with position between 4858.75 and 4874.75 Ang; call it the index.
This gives 9.144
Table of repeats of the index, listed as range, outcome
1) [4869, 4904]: 8.871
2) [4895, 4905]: 9.379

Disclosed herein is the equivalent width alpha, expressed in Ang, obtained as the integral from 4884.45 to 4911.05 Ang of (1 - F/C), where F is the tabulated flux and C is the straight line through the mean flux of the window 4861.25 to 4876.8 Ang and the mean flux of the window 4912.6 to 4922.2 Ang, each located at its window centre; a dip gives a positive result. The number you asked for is 1.11 Ang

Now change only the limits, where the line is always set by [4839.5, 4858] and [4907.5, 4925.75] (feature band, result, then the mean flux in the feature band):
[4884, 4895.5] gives 0.8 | 9.63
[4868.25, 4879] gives 0.5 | 9.83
